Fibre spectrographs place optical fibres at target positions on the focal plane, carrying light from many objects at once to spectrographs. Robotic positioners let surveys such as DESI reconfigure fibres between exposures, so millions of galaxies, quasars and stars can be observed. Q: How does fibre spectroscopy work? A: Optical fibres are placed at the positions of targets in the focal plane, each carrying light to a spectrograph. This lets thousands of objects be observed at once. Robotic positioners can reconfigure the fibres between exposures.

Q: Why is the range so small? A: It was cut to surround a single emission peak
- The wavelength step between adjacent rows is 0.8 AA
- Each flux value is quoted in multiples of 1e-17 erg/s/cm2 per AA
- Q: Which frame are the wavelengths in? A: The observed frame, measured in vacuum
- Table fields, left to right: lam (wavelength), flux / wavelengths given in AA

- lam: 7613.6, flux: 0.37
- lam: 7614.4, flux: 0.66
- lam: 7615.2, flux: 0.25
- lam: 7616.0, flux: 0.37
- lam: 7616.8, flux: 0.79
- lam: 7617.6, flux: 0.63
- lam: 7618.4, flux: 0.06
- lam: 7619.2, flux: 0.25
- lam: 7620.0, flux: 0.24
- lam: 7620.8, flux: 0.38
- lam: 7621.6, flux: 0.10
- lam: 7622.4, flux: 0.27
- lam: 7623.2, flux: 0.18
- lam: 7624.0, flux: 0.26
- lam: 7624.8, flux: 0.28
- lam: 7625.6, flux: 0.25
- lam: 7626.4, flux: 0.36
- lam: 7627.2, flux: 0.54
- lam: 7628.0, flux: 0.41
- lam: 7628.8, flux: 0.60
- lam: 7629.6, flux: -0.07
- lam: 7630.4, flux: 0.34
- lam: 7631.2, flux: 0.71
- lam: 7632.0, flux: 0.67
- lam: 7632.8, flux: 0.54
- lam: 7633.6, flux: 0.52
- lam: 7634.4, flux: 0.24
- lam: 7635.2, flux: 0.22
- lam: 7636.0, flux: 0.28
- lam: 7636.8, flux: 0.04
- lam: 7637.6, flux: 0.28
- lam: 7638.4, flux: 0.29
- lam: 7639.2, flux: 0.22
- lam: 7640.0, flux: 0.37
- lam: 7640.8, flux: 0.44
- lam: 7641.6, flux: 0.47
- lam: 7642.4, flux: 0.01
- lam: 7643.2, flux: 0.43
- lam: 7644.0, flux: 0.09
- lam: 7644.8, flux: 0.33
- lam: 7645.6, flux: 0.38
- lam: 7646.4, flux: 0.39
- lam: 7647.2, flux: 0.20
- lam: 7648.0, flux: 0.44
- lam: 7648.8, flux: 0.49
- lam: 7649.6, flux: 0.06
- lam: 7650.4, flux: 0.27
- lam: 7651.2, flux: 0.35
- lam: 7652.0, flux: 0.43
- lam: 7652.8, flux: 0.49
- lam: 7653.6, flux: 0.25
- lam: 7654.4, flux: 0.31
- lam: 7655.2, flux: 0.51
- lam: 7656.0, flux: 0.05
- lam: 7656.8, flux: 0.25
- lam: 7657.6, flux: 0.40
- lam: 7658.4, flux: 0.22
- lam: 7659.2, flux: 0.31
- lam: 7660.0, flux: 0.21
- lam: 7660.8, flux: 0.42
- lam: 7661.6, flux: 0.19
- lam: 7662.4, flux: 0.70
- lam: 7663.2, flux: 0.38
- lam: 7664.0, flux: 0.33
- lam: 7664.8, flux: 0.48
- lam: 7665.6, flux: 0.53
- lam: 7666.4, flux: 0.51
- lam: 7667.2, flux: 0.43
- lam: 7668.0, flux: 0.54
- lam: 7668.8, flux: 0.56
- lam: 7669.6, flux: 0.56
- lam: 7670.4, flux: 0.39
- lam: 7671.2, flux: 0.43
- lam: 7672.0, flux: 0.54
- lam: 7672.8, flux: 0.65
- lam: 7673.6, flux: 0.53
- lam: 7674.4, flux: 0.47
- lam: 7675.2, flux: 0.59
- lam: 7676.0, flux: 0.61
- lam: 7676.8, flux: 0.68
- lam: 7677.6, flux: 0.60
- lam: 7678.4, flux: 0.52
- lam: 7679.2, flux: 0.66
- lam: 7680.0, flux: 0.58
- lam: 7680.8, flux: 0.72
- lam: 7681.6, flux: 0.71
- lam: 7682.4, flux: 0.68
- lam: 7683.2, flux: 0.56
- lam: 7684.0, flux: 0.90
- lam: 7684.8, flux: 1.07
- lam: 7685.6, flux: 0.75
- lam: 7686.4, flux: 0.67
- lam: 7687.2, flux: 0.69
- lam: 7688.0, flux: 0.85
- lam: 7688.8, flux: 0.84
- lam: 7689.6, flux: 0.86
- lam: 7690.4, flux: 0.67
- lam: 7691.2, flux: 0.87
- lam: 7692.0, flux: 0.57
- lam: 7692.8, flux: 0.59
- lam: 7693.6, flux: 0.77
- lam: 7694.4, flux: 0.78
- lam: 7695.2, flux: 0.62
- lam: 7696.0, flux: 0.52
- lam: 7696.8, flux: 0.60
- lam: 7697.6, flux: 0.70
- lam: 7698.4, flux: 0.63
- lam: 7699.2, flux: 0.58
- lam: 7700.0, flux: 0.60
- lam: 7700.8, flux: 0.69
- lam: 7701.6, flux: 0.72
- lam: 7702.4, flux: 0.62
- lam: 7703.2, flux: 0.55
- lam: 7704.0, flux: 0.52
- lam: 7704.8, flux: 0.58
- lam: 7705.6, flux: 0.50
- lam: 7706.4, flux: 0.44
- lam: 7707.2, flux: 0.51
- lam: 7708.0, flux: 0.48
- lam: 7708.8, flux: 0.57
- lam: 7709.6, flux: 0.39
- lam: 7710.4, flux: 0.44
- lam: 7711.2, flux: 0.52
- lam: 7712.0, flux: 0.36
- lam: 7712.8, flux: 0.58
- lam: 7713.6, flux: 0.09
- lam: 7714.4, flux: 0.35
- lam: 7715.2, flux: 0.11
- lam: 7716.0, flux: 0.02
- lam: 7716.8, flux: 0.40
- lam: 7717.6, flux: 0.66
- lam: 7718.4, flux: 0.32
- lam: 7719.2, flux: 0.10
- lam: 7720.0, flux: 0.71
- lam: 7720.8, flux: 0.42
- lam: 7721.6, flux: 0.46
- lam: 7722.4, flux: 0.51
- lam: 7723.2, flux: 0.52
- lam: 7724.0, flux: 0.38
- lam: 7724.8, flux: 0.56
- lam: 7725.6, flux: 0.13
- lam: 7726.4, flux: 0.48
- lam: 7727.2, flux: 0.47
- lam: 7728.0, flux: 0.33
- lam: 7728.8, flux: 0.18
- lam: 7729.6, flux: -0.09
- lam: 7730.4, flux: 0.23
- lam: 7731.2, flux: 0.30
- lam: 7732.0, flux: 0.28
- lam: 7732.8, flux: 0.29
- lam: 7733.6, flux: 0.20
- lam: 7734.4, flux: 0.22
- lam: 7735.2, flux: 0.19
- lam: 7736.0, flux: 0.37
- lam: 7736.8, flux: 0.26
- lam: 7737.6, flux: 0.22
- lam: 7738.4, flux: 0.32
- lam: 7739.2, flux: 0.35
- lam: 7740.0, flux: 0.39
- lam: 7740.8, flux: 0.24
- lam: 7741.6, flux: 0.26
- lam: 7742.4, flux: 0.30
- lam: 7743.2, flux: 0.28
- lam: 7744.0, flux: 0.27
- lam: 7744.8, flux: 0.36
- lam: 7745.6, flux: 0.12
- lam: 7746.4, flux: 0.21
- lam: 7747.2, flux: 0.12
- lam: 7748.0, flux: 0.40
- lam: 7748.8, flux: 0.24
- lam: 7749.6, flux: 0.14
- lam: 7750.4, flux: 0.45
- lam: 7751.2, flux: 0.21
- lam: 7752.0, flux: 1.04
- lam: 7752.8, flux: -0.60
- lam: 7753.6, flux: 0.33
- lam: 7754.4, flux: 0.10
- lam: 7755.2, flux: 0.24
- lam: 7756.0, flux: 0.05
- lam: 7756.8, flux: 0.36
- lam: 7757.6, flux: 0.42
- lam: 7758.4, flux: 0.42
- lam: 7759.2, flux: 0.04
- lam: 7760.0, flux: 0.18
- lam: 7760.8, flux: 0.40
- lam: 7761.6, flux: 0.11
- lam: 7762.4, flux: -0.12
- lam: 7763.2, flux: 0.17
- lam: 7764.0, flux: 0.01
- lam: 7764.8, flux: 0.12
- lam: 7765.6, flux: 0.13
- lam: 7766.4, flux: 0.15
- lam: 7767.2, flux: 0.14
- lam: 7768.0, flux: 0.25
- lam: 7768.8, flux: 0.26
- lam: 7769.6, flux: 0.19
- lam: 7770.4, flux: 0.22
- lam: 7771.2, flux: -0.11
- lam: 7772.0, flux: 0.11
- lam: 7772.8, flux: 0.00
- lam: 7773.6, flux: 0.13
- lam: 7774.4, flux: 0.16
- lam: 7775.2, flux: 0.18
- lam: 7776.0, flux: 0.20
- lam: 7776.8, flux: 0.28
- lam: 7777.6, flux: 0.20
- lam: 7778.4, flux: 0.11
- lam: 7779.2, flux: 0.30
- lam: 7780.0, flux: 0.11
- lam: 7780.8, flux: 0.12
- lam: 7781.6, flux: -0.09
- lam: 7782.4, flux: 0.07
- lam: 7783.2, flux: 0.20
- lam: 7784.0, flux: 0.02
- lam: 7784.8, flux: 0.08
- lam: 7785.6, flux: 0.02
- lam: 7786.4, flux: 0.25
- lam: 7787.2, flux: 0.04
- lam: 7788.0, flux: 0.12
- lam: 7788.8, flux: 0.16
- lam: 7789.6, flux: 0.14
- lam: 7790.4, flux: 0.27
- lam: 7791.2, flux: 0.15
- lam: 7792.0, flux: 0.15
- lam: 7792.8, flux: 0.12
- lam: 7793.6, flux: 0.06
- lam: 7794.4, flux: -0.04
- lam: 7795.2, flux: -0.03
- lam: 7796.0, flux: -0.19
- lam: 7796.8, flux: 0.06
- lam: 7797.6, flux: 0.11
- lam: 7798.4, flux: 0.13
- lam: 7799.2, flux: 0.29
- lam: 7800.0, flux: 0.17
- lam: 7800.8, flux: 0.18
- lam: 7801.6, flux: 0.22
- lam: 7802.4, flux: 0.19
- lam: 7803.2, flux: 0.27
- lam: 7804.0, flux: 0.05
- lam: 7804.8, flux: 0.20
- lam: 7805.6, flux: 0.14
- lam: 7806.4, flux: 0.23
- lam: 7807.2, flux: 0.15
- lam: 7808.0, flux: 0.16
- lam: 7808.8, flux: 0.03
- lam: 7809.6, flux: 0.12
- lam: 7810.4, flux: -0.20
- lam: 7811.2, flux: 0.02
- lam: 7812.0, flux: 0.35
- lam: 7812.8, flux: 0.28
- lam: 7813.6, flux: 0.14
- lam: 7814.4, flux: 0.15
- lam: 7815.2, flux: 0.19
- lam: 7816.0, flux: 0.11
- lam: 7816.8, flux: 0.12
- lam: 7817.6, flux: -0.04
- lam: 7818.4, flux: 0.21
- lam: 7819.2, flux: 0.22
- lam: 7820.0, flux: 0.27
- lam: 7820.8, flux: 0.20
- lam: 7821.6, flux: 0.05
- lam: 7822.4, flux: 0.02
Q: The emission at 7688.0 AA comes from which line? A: C III] 1909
